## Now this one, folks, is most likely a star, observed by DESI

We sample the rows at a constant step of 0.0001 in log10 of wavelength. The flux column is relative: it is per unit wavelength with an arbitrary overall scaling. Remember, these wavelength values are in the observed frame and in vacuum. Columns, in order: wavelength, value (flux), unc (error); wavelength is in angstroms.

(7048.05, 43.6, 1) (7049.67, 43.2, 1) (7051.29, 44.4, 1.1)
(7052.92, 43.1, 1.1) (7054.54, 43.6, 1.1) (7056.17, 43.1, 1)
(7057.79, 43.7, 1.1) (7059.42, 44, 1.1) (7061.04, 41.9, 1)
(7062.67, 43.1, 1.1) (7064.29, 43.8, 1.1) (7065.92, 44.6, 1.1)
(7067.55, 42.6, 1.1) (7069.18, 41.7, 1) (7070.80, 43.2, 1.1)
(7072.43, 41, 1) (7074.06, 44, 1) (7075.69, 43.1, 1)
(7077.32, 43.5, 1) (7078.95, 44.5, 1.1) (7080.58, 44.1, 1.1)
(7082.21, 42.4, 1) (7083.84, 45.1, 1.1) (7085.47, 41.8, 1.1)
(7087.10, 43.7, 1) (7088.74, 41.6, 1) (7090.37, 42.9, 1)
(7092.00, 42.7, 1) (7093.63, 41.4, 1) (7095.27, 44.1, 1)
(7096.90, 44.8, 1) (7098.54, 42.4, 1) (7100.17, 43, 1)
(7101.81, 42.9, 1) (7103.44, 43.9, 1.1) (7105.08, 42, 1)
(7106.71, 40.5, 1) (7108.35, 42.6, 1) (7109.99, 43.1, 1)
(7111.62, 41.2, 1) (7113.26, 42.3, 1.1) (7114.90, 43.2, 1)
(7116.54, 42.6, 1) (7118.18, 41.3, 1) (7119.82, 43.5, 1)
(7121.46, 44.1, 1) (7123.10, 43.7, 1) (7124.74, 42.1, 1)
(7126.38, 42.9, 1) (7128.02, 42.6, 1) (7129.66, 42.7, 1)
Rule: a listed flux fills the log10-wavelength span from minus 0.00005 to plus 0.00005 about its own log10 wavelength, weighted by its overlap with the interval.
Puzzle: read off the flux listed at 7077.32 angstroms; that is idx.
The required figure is 43.5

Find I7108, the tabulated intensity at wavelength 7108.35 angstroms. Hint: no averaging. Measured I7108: 42.6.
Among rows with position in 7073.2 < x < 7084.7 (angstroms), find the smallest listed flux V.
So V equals 42.4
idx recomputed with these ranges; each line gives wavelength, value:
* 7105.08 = 42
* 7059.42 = 44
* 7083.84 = 45.1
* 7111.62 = 41.2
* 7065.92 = 44.6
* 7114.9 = 43.2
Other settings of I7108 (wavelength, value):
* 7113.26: 42.3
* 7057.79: 43.7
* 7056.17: 43.1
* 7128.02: 42.6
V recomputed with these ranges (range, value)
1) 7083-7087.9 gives 41.8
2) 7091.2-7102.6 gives 41.4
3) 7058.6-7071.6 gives 41.7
